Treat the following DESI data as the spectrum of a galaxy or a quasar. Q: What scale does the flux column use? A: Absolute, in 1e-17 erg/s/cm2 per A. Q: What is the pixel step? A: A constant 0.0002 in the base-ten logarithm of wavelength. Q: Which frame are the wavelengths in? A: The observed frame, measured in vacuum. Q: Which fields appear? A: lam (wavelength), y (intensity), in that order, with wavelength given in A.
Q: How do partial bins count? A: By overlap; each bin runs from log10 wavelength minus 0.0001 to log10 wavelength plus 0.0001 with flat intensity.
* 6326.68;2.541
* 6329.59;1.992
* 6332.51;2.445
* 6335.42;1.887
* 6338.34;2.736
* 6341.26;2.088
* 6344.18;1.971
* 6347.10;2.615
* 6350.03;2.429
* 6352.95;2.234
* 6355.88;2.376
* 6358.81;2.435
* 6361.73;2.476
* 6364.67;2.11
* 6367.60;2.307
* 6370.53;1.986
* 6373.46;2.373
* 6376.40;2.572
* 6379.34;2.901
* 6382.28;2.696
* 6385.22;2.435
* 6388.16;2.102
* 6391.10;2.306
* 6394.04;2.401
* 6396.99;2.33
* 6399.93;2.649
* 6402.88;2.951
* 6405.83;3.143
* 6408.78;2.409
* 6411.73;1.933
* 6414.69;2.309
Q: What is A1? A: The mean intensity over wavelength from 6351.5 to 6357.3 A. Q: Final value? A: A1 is 2.3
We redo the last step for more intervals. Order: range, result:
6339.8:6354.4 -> 2.27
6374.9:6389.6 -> 2.54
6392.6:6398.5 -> 2.37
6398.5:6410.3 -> 2.79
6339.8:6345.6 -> 2.03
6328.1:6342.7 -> 2.23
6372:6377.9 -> 2.47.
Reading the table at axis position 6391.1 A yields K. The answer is 2.306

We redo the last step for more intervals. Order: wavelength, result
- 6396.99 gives 2.33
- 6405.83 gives 3.143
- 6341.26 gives 2.088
